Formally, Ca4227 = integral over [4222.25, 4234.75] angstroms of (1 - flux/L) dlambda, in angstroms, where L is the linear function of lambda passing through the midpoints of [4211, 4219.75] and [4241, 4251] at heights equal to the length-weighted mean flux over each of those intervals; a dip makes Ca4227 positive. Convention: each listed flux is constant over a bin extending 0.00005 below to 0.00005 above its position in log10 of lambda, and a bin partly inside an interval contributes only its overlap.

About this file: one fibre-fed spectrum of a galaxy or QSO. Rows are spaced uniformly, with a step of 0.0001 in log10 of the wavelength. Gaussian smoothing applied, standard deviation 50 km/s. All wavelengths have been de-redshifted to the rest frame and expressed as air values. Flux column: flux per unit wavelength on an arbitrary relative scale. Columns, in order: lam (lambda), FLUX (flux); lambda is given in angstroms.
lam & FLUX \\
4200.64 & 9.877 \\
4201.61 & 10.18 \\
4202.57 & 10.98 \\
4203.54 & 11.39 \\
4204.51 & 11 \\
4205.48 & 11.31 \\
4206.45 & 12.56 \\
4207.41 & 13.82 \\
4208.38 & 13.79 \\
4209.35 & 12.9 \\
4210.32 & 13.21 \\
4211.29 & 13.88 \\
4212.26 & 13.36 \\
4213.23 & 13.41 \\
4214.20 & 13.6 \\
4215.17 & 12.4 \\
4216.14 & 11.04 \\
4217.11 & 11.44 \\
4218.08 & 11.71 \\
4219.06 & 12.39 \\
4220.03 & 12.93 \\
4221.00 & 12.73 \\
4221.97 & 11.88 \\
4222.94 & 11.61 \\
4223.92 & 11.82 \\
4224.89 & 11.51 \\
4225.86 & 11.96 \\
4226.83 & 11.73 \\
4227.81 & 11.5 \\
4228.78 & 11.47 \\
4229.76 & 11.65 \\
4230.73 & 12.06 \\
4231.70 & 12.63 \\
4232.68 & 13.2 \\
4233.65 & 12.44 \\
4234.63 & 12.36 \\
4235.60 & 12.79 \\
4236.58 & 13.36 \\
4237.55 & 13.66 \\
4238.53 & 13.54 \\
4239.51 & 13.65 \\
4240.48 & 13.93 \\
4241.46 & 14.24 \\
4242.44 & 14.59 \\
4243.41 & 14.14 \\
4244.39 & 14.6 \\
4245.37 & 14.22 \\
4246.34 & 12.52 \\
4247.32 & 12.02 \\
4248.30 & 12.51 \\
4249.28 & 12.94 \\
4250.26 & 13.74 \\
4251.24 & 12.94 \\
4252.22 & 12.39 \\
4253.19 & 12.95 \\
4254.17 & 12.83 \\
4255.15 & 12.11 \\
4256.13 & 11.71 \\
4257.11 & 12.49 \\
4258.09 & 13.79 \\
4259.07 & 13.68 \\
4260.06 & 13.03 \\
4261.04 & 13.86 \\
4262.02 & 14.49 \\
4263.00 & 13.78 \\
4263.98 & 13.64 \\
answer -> 1.0 angstroms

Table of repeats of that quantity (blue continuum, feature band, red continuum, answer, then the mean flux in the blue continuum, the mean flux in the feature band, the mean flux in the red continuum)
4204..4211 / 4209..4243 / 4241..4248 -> 1.44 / 12.7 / 12.6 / 13.7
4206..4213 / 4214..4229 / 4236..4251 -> 1.65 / 13.4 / 12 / 13.6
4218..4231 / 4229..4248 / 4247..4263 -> -1.21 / 11.9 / 13.2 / 13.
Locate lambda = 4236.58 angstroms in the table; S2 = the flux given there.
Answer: 13.36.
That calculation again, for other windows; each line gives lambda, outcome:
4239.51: 13.65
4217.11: 11.44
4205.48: 11.31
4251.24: 12.94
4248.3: 12.51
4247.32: 12.02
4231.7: 12.63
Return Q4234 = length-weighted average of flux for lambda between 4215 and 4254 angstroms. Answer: 12.7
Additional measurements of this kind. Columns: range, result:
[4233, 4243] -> 13.5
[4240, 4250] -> 13.6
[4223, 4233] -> 11.9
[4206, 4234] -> 12.4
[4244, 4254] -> 13.1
